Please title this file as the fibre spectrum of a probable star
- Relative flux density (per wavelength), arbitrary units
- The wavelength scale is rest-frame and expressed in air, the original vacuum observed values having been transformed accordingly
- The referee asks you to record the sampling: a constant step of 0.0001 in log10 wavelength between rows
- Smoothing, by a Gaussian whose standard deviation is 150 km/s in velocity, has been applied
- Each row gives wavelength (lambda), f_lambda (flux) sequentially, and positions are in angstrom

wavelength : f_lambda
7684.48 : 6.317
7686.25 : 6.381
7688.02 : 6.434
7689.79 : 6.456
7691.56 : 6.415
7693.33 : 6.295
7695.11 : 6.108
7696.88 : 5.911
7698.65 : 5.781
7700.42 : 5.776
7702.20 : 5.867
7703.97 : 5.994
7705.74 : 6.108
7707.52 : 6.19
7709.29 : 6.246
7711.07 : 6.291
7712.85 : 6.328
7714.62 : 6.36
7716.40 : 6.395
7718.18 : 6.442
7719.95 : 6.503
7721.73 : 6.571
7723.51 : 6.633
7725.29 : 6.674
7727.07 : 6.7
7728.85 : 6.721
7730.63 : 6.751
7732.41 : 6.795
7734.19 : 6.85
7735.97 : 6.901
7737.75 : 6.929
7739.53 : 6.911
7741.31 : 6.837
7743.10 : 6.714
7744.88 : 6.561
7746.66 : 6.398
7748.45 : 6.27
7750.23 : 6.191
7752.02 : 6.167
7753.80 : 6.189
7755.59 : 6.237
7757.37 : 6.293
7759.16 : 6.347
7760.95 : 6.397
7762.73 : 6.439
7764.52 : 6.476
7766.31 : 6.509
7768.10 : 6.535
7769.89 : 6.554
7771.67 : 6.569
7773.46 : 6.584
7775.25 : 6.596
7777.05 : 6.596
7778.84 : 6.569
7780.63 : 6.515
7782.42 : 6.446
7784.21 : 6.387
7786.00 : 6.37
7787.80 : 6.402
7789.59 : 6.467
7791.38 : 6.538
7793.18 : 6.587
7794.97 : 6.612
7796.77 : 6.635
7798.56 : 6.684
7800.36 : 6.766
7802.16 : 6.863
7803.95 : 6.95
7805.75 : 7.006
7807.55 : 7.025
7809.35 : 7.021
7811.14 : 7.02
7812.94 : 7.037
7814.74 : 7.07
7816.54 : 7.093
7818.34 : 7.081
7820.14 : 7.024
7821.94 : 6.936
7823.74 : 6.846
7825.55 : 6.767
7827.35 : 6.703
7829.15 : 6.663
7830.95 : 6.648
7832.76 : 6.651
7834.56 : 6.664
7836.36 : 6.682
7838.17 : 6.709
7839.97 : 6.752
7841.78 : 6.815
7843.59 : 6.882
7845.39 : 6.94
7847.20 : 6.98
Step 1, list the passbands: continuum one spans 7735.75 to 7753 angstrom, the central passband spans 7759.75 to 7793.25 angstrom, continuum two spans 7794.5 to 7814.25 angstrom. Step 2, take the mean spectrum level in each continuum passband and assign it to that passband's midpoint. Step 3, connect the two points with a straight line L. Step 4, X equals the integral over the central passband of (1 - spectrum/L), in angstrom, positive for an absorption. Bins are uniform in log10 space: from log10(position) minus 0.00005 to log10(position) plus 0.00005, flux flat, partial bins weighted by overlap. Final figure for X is 1.2 angstrom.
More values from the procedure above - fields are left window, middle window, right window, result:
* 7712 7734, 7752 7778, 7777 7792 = 0.3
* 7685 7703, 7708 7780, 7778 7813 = -1.3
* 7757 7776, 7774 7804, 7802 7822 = 0.8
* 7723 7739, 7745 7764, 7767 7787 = 1.0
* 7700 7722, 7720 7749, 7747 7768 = -1.9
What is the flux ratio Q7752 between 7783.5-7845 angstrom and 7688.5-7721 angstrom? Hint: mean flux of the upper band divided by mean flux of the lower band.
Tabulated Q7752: 1.09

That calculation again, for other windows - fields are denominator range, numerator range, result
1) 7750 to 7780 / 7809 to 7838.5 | 1.07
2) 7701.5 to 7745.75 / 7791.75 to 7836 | 1.05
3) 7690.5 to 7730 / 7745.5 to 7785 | 1.02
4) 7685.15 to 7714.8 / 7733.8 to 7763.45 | 1.05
